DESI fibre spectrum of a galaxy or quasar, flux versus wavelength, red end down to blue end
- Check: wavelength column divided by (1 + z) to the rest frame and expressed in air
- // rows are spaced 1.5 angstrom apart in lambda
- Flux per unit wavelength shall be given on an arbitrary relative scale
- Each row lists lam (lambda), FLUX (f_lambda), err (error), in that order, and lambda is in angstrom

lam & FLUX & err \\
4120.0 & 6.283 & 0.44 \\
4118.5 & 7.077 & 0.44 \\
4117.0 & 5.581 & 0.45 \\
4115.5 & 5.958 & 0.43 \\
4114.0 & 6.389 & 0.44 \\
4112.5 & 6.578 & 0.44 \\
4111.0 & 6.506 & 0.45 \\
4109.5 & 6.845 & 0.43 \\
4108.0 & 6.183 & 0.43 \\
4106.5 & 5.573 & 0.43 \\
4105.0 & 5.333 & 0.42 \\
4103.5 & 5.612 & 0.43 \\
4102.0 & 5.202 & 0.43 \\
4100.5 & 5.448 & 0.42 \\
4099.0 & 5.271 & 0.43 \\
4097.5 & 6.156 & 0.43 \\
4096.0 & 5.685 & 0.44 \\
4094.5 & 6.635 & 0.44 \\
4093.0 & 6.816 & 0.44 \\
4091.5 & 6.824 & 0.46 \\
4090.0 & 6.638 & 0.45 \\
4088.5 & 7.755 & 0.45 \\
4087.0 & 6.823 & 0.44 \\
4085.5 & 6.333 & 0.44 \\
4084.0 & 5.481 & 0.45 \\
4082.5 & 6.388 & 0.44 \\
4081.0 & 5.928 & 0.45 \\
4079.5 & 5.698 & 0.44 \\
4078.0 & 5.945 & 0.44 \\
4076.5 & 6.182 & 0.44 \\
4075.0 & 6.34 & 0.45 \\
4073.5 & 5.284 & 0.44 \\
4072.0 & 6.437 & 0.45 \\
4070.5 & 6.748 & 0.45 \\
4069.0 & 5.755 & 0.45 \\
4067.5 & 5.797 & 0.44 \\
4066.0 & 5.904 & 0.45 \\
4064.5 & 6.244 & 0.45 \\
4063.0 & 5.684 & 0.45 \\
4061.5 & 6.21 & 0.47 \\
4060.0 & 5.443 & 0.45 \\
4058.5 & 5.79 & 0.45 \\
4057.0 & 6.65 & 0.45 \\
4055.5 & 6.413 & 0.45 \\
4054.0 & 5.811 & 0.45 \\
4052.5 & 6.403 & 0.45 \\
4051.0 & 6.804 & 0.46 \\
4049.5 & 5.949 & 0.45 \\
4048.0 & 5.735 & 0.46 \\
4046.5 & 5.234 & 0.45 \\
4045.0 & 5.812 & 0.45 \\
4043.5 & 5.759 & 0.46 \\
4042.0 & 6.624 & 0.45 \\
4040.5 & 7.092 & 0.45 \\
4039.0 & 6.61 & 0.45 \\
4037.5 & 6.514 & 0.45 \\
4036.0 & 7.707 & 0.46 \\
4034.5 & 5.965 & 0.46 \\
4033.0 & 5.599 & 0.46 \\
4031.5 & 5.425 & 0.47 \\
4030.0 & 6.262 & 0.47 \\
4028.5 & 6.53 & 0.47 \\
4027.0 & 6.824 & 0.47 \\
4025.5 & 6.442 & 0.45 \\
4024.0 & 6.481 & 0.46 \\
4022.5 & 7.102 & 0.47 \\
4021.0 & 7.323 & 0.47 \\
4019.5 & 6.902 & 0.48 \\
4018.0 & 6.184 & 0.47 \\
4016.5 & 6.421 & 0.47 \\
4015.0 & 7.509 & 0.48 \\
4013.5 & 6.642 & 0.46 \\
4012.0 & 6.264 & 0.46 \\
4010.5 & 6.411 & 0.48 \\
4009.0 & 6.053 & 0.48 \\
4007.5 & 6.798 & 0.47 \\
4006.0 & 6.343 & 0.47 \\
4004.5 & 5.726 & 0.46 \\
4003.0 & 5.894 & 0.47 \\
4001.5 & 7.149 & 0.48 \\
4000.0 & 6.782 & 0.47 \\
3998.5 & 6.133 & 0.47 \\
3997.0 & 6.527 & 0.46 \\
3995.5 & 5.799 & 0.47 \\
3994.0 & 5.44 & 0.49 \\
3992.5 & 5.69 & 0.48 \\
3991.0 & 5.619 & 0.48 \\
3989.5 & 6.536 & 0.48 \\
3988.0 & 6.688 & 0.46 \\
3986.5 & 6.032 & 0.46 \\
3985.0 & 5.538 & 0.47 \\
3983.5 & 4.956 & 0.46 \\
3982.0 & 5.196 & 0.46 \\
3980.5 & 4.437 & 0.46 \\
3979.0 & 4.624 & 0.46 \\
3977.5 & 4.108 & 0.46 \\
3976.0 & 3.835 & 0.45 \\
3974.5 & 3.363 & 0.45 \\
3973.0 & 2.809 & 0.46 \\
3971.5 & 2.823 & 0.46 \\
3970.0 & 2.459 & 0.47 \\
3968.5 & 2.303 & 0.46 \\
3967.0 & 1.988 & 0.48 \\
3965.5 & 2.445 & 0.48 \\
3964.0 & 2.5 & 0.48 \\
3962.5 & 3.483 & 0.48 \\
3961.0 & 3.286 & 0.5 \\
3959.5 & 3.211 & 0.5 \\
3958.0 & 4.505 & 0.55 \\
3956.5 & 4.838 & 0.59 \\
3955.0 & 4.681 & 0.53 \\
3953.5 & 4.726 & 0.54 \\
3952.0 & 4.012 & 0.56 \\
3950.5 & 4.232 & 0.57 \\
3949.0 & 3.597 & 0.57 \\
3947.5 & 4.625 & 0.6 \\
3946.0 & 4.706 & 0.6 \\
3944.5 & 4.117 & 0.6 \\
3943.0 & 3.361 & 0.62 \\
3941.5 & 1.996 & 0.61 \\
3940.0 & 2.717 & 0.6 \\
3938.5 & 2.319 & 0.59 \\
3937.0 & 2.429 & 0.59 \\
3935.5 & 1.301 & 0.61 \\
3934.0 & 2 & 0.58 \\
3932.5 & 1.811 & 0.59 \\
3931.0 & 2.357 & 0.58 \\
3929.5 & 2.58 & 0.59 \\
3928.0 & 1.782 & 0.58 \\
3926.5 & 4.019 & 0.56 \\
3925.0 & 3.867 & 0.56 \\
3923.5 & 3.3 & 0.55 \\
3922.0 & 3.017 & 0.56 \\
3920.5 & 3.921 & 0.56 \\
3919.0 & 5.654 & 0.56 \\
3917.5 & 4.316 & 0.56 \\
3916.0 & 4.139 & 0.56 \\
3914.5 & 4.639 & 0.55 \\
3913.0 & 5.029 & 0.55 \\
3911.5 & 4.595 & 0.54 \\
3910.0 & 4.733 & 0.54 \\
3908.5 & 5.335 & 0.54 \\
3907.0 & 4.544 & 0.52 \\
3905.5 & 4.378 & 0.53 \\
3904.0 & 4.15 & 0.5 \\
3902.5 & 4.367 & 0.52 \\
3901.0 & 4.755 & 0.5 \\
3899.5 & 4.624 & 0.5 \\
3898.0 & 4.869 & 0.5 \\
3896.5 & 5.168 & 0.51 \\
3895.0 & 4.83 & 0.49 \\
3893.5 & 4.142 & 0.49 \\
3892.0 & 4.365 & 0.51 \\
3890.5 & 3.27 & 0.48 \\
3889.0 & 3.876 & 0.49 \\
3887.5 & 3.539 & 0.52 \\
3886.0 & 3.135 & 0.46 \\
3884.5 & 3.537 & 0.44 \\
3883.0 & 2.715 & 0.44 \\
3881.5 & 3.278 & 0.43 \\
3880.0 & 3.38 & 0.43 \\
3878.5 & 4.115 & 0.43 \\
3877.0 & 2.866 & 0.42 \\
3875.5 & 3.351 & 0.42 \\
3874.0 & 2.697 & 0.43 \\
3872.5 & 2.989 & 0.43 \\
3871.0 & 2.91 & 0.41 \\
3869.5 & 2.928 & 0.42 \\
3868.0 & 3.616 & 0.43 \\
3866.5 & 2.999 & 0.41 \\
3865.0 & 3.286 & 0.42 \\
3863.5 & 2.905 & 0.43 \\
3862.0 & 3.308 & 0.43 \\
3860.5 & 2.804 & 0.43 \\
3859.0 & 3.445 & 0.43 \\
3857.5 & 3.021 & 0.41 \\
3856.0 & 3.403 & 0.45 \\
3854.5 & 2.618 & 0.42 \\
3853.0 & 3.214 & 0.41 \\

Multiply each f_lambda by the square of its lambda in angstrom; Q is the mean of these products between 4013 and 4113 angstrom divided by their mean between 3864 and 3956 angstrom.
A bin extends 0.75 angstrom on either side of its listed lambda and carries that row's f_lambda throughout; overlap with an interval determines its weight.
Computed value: 1.83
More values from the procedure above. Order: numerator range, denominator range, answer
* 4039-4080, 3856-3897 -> 1.95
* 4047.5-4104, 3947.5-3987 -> 1.68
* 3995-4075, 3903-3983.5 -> 1.82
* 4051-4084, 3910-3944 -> 1.99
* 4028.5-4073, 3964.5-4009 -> 1.28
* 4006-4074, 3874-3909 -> 1.70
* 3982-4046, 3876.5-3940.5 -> 1.79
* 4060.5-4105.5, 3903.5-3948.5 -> 1.84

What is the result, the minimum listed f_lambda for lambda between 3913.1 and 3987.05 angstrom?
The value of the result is 1.301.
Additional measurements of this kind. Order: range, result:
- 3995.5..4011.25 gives 5.726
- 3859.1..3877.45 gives 2.697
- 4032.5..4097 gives 5.234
